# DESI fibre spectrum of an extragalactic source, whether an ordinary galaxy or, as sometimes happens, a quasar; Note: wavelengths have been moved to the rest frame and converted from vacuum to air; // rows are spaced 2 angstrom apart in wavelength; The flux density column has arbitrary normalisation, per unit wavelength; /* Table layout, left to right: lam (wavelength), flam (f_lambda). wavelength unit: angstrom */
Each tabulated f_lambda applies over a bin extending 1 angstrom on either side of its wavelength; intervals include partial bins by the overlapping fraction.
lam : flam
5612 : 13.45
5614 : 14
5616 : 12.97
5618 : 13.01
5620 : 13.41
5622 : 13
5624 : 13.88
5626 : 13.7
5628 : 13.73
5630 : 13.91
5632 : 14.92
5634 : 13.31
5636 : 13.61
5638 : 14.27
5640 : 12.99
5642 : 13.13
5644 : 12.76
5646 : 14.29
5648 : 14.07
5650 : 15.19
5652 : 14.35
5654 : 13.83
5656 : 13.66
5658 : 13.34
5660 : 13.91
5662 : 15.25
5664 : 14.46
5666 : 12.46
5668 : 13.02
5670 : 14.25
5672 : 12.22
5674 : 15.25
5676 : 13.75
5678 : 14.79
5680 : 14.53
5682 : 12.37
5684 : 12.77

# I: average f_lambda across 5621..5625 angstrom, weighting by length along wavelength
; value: 13.4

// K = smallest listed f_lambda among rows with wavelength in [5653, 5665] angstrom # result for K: 13.34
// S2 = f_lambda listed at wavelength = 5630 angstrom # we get 13.91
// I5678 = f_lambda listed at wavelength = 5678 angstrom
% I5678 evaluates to 14.79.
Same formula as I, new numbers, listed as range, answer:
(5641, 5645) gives 12.9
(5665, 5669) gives 12.7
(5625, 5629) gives 13.7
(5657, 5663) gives 14.2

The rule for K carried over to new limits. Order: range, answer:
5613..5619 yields 12.97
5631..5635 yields 13.31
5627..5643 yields 12.99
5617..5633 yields 13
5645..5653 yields 14.07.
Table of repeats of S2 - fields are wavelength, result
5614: 14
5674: 15.25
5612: 13.45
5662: 15.25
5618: 13.01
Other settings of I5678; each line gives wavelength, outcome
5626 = 13.7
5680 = 14.53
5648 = 14.07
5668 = 13.02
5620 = 13.41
